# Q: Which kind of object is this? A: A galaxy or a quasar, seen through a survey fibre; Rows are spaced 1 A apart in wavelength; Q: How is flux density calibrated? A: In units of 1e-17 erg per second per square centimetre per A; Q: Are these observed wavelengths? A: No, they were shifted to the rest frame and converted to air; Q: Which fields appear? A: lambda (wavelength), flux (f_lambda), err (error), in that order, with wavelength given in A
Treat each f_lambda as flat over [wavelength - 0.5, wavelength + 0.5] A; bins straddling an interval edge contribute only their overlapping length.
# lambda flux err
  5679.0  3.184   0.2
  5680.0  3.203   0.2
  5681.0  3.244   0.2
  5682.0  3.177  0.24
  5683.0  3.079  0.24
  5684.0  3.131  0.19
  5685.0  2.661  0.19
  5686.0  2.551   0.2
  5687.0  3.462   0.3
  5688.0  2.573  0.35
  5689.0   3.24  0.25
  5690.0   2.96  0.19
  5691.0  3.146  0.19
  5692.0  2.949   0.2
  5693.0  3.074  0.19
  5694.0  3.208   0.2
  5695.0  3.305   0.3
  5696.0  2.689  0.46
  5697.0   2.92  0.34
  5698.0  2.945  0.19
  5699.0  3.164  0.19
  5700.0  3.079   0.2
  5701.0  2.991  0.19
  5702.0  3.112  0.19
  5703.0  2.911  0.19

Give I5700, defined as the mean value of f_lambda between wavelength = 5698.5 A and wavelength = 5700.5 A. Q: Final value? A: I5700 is 3.12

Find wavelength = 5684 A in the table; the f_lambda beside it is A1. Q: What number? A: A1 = 3.131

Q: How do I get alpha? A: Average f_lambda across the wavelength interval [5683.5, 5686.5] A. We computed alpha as 2.78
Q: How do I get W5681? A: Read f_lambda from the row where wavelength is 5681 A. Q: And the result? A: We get 3.244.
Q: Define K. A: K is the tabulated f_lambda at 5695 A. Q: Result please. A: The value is 3.305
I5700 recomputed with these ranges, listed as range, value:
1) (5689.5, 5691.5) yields 3.05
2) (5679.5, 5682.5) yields 3.21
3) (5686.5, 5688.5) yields 3.02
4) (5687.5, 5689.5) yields 2.91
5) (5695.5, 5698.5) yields 2.85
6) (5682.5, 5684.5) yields 3.1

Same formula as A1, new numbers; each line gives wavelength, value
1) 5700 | 3.079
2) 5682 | 3.177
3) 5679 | 3.184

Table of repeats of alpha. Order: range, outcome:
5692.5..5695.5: 3.2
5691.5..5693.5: 3.01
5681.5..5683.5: 3.13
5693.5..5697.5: 3.03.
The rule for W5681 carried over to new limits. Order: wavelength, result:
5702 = 3.112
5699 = 3.164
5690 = 2.96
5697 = 2.92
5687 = 3.462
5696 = 2.689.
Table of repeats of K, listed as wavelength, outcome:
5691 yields 3.146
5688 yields 2.573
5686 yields 2.551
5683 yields 3.079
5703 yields 2.911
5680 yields 3.203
